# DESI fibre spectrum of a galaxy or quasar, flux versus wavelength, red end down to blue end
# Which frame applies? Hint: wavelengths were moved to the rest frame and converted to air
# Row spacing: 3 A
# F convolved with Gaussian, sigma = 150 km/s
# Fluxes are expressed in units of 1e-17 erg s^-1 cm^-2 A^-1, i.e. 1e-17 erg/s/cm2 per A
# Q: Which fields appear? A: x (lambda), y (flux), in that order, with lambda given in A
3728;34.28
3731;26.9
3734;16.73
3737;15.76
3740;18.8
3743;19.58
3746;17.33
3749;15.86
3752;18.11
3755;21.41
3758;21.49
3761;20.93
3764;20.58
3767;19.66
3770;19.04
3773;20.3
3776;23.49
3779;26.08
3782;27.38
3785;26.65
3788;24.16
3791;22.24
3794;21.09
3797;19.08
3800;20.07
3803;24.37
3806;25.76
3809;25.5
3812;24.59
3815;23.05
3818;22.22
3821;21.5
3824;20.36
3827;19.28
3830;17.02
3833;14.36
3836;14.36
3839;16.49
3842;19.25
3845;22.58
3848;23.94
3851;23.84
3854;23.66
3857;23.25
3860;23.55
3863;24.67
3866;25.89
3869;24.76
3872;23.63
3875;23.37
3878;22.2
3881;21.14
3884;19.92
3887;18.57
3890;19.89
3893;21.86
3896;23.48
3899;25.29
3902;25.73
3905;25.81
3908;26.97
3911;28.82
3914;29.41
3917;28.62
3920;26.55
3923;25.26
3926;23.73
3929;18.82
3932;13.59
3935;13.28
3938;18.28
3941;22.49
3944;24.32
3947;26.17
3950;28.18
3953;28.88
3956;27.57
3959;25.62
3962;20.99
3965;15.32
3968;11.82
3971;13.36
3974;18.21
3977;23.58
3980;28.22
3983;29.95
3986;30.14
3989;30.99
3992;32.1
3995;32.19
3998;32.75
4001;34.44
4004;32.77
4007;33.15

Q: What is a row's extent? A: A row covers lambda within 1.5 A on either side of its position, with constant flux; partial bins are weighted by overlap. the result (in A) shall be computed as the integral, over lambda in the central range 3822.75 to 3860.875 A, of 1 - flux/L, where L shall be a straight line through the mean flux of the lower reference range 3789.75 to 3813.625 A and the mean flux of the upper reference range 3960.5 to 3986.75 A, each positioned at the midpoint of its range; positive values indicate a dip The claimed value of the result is 3.9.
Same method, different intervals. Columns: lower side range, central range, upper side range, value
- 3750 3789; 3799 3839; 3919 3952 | 2.32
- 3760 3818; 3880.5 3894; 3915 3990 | 1.62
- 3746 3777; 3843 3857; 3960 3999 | -1.00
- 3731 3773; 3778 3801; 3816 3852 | -4.72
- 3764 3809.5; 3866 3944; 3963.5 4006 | 5.96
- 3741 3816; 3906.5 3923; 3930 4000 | -3.17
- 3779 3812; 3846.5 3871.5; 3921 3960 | -0.88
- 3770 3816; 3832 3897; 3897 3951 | 5.73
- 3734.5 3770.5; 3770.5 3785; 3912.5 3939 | -3.55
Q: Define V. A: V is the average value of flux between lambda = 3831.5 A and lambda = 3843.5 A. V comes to 16.1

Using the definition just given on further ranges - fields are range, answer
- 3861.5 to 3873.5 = 24.7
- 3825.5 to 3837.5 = 16.3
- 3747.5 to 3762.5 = 19.6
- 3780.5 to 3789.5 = 26.1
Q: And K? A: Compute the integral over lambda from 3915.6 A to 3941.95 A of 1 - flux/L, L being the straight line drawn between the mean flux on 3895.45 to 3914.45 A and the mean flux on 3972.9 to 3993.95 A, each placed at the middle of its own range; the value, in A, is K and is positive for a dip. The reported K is 5.65 A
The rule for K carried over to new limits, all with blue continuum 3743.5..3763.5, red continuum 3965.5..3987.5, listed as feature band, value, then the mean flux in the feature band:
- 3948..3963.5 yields -3.3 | 26.2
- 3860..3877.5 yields -3.1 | 24.3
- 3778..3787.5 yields -3.3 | 26.5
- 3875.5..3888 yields 0.0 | 20.8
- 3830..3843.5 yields 2.7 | 16.2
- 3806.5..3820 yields -2.7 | 23.9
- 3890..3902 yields -1.4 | 23.4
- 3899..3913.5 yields -4.0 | 26.9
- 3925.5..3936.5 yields 2.3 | 16.8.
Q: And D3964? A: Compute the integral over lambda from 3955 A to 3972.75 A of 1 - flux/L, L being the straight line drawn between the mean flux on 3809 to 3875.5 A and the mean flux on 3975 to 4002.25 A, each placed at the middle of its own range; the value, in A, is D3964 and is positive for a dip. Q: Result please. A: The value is 6.08 A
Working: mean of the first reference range 21.7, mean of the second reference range 30.2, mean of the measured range 18.9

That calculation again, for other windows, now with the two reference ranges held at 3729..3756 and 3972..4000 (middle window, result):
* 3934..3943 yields 2.7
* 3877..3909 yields 2.9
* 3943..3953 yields 0.1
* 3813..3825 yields 0.1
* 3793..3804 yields 0.2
